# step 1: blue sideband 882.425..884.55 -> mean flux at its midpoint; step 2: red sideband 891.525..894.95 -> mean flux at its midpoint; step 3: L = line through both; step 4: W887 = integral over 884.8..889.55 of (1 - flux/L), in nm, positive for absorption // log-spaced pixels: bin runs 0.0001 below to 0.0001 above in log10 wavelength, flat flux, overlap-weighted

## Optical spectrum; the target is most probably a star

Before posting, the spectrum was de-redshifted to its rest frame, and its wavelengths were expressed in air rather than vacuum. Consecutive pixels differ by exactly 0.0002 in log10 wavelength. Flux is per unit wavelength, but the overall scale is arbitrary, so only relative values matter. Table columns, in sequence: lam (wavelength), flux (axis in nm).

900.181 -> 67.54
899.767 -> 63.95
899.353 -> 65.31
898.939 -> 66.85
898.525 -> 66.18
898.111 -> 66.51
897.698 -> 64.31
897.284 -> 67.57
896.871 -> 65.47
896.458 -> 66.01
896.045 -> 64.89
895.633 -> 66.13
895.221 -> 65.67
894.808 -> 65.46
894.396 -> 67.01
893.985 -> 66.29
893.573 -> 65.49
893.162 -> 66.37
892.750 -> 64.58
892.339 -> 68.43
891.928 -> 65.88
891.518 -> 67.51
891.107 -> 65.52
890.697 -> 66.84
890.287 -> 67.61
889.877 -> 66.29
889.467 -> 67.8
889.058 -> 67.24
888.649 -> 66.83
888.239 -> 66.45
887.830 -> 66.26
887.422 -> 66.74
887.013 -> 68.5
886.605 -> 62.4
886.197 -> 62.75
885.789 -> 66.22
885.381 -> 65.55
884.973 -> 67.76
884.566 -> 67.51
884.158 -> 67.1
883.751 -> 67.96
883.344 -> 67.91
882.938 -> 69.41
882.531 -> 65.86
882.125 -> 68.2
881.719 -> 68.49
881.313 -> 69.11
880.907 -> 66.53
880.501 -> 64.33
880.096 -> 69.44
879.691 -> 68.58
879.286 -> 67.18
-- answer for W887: 0.071 nm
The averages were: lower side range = 67.7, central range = 66.2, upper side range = 66.3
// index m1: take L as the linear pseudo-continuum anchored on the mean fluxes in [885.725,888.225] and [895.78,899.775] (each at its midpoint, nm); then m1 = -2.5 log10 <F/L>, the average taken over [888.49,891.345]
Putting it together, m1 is -0.02 mag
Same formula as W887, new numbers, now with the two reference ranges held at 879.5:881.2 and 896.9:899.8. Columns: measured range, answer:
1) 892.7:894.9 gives 0.01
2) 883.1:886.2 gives 0.00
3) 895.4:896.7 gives 0.01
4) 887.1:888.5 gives 0.00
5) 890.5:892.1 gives 0.00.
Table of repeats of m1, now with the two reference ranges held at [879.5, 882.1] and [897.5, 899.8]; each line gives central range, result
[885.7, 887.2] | 0.04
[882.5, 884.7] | 0.00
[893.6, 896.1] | 0.00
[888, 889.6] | 0.00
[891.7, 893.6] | 0.00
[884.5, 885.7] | 0.01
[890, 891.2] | 0.00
